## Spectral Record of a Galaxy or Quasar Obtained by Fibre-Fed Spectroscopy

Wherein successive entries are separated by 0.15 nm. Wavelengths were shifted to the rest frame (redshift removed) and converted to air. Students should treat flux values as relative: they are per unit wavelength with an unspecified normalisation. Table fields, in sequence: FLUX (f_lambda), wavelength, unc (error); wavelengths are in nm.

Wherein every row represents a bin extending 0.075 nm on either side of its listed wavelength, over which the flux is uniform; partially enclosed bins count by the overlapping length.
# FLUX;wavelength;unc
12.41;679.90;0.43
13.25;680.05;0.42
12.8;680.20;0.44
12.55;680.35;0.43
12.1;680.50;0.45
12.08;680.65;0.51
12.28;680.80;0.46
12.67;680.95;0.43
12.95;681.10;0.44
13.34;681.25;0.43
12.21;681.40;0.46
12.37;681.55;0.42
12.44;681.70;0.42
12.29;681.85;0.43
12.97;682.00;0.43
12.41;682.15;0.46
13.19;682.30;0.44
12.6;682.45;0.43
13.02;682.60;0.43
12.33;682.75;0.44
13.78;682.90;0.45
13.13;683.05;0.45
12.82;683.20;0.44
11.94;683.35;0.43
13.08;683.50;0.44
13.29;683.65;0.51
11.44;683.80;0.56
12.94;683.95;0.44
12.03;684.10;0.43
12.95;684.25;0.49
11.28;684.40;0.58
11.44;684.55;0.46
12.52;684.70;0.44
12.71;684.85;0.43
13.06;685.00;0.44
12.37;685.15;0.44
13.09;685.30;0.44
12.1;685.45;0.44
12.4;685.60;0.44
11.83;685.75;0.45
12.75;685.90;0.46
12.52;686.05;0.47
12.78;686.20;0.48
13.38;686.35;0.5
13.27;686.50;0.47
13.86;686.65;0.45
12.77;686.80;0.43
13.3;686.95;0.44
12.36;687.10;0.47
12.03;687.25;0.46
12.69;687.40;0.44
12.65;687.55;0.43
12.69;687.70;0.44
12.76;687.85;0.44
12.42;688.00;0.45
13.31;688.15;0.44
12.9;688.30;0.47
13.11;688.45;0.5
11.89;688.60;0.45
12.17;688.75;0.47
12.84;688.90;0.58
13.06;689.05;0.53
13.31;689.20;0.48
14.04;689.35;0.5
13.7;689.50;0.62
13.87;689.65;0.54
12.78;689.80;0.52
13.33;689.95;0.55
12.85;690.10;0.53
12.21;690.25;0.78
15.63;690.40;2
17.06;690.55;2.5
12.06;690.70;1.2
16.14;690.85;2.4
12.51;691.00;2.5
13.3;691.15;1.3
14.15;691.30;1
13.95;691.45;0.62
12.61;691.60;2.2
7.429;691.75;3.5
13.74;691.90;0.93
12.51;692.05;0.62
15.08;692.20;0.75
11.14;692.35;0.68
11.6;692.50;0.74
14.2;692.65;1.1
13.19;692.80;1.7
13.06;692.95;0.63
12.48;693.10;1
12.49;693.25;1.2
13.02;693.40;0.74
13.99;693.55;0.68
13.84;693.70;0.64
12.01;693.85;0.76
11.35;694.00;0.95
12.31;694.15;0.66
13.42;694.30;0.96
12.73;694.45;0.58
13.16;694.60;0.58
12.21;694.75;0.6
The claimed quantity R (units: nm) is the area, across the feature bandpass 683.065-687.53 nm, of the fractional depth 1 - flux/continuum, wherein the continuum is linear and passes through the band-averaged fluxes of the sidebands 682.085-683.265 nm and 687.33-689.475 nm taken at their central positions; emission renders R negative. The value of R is 0.10 nm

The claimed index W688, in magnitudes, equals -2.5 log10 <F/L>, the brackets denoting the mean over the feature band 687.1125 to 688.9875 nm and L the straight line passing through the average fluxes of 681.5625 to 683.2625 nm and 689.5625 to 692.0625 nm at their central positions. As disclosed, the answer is 0.05 mag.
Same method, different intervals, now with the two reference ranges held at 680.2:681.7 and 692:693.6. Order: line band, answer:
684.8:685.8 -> 0.01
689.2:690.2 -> -0.04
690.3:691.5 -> -0.11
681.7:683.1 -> -0.02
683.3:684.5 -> 0.02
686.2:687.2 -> -0.03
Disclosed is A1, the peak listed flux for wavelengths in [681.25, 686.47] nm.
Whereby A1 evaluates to 13.78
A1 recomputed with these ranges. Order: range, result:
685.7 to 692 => 17.06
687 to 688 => 12.76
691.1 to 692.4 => 15.08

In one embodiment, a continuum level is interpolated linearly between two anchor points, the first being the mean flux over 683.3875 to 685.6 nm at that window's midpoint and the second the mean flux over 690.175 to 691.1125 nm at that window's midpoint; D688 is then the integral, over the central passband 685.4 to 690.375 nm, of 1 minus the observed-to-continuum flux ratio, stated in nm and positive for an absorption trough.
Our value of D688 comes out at 0.201 nm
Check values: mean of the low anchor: 12.4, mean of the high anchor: 14.2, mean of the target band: 12.9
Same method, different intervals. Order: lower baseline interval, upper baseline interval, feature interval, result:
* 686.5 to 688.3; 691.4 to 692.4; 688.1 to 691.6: -0.254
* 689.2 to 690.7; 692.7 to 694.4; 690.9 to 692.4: 0.071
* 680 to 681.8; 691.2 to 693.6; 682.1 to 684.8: 0.011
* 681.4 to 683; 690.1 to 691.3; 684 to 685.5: 0.086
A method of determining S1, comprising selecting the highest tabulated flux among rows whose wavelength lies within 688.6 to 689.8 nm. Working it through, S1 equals 14.04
